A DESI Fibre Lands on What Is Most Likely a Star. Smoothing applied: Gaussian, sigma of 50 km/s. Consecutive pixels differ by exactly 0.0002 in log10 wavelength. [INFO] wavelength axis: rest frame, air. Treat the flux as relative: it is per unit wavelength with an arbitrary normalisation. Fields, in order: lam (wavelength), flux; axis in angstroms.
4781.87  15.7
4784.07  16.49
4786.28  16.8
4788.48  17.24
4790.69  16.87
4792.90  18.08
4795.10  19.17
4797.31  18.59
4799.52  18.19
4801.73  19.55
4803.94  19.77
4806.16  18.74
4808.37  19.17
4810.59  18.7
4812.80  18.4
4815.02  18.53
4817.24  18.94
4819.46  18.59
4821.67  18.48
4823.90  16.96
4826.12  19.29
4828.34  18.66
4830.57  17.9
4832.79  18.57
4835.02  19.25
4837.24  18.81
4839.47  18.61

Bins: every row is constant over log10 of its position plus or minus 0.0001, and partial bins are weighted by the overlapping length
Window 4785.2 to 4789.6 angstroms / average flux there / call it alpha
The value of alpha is 17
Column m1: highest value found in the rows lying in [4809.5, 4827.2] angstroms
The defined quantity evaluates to 19.29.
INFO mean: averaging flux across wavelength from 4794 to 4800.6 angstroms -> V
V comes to 18.7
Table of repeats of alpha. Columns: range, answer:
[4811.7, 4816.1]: 18.5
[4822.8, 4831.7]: 18.2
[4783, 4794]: 17.1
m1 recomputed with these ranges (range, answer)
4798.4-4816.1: 19.77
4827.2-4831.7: 18.66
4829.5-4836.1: 19.25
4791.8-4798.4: 19.17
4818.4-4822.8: 18.59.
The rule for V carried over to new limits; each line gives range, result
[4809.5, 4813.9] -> 18.6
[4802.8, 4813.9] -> 19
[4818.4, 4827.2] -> 18.3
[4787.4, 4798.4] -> 18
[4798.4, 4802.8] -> 18.9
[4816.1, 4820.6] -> 18.8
